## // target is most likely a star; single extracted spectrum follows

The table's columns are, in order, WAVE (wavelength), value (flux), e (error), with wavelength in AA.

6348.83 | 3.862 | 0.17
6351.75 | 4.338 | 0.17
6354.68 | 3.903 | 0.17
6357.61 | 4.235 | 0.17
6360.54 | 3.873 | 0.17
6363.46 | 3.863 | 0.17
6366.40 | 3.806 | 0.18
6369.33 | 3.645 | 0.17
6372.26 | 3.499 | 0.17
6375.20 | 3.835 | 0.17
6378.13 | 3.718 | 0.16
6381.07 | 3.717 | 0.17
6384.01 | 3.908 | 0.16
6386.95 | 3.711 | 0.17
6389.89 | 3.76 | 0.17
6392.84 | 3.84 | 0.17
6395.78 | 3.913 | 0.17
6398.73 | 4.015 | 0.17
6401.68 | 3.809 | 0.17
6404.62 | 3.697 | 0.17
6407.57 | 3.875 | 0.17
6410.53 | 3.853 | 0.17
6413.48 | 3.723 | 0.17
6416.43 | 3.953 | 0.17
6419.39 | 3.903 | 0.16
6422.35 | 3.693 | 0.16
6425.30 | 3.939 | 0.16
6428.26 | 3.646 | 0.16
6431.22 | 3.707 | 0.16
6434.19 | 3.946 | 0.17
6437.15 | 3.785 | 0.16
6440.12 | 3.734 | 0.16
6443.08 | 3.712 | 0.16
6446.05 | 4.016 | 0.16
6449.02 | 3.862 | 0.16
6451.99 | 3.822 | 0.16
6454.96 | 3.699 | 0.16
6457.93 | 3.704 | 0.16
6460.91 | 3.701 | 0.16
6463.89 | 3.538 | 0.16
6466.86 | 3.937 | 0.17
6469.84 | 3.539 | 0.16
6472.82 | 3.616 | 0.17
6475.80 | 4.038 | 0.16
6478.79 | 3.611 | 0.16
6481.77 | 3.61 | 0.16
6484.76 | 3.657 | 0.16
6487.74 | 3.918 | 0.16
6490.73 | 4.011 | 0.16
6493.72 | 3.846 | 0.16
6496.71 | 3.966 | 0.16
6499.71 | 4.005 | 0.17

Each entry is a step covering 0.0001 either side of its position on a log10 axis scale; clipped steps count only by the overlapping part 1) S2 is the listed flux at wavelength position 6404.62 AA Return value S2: 3.697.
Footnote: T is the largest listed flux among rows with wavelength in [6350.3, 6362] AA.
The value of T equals 4.338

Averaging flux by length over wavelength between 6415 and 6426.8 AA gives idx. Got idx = 3.87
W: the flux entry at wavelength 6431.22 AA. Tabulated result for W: 3.707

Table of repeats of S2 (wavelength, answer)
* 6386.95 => 3.711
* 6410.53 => 3.853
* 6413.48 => 3.723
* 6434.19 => 3.946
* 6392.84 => 3.84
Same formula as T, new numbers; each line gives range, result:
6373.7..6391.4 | 3.908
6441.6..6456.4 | 4.016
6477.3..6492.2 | 4.011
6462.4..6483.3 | 4.038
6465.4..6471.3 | 3.937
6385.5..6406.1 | 4.015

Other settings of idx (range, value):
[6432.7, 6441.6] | 3.82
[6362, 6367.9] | 3.83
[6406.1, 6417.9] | 3.85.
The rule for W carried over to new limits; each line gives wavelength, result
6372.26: 3.499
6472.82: 3.616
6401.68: 3.809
